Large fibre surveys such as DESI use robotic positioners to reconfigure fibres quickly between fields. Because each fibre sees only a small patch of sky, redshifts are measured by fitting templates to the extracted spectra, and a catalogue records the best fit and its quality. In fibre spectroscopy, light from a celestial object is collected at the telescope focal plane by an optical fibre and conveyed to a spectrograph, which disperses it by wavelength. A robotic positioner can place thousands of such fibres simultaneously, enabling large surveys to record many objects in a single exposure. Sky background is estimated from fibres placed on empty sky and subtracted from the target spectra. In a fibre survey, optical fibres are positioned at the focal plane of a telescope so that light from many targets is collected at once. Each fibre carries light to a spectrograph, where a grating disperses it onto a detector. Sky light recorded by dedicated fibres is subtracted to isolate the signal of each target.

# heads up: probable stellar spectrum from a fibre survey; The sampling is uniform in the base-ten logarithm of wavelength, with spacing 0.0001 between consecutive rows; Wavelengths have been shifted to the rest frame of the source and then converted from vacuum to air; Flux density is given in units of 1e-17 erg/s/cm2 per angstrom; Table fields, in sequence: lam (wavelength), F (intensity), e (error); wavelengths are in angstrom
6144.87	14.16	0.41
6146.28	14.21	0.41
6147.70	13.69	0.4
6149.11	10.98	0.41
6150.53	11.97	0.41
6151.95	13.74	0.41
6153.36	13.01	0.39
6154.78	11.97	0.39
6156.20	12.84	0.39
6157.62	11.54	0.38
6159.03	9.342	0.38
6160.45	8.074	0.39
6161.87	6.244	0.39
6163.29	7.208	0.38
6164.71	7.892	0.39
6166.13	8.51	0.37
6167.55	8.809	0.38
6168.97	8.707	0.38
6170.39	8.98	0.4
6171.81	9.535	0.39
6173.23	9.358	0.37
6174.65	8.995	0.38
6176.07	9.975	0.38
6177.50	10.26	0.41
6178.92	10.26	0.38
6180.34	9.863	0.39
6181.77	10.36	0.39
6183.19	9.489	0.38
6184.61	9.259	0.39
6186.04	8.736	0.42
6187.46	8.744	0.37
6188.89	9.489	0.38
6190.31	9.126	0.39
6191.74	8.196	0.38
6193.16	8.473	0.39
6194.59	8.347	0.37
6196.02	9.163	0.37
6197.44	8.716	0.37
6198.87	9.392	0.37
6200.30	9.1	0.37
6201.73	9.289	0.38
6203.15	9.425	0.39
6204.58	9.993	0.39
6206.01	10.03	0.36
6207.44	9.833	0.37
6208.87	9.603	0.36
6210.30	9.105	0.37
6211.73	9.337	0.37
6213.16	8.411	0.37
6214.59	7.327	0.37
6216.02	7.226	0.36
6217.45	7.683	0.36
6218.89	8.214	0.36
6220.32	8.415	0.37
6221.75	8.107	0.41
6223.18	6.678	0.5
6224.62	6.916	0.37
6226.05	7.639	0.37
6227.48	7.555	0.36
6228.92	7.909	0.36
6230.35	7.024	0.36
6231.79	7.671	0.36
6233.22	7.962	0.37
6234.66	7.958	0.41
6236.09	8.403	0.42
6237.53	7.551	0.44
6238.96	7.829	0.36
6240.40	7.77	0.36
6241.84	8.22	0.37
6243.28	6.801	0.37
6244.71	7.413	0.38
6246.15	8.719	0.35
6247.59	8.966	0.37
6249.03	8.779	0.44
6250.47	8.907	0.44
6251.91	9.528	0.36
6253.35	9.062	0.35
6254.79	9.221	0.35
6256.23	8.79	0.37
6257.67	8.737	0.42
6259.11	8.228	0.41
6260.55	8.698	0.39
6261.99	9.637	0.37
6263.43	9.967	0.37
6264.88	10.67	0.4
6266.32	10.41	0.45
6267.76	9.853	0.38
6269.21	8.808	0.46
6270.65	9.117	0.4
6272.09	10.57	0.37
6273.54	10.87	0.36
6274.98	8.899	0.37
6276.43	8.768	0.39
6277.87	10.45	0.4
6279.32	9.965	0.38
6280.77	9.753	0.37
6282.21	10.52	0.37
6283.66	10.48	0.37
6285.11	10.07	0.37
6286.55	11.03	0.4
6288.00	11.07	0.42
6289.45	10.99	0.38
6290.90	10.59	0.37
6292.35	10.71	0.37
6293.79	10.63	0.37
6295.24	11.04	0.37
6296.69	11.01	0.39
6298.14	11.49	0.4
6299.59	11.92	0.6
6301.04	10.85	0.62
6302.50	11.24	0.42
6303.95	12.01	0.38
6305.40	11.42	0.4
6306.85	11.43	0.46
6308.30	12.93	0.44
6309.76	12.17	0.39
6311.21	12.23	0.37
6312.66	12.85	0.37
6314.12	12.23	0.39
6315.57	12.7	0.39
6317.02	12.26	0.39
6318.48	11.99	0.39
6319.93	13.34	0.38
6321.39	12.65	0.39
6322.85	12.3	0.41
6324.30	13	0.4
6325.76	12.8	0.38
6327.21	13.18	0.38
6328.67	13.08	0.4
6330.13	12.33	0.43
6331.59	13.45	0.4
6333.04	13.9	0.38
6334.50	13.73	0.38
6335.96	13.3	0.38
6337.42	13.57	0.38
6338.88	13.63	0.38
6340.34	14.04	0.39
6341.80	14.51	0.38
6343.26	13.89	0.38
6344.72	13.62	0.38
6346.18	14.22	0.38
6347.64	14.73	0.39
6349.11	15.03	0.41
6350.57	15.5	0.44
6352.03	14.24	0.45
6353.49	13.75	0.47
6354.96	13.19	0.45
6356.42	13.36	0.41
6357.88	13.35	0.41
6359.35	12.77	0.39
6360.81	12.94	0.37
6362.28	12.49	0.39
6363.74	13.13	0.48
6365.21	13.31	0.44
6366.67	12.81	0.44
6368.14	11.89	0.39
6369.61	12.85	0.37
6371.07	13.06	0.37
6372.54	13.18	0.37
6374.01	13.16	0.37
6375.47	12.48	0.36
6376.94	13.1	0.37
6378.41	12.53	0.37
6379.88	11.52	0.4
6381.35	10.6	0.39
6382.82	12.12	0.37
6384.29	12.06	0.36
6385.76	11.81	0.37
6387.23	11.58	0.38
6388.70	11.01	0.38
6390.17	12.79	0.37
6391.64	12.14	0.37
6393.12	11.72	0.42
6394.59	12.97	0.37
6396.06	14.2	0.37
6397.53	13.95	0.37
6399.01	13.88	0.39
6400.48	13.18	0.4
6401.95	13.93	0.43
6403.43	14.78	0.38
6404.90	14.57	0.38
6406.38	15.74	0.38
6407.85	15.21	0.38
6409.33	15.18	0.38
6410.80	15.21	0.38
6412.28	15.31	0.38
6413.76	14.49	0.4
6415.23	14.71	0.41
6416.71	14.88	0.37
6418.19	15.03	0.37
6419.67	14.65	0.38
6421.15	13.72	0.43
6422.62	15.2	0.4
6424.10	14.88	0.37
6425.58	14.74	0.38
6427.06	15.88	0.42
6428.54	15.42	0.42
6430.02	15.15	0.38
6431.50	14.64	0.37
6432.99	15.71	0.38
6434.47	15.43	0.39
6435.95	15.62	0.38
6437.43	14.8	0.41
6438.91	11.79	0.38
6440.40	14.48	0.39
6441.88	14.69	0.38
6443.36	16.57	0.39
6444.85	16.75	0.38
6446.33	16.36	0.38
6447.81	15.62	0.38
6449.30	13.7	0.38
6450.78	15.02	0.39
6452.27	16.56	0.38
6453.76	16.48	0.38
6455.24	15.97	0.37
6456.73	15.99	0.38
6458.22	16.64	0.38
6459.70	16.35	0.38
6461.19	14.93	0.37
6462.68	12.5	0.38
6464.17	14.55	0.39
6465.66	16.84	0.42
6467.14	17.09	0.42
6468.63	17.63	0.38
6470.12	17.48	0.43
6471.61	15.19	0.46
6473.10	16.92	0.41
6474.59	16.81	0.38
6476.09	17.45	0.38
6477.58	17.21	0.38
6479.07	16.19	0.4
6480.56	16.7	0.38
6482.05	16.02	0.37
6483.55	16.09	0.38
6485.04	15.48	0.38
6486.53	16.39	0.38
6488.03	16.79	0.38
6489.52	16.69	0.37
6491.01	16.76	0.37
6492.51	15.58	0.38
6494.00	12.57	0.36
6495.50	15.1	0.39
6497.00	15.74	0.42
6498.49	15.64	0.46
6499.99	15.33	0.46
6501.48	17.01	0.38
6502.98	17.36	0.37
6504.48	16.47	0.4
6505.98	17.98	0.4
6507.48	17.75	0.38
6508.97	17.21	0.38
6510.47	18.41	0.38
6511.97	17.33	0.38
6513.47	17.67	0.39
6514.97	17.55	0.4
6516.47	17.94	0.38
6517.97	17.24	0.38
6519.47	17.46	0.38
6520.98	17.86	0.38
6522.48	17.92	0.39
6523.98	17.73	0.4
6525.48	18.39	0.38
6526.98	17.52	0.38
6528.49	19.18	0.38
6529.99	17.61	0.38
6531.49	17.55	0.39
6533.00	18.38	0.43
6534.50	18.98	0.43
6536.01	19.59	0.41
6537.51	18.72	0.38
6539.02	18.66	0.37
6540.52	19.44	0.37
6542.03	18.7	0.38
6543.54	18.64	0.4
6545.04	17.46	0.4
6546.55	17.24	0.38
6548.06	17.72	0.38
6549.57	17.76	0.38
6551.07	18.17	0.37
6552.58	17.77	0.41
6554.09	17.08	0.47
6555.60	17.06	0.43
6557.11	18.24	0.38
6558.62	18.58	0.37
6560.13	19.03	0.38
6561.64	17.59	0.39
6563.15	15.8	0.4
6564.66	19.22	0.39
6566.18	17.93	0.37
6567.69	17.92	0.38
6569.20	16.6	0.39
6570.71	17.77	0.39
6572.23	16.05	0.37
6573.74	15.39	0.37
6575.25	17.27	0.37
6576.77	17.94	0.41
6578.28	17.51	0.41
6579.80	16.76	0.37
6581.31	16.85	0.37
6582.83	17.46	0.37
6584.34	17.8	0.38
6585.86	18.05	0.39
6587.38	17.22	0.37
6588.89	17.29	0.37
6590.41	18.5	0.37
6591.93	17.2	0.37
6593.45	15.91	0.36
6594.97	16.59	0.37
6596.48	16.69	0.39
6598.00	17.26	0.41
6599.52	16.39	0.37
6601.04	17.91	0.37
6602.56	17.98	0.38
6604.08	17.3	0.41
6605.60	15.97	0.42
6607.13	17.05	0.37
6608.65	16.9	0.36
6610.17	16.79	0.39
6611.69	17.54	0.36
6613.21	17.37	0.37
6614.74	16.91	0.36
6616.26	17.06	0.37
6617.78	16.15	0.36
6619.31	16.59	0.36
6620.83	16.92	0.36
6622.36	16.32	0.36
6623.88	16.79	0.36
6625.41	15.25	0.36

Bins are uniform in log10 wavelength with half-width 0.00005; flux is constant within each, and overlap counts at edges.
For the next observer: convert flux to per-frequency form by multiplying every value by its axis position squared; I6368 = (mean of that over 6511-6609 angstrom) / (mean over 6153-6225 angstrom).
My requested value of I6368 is 2.2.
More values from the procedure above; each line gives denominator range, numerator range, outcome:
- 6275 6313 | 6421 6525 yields 1.55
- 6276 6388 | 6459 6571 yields 1.47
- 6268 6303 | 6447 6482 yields 1.63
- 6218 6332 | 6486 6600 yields 1.88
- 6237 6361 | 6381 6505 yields 1.39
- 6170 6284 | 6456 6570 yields 2.11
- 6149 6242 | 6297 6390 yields 1.50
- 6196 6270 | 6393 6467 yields 1.86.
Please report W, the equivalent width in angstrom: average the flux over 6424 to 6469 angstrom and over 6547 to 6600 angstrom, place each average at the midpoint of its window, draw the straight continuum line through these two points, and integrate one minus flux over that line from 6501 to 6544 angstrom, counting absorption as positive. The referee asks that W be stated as -3.6 angstrom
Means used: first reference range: 15.4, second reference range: 17.4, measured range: 18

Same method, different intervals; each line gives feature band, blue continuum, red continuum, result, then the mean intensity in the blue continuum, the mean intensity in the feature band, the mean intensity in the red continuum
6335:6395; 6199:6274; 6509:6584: -3.1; 8.65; 13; 17.8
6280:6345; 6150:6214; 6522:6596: 1.2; 9.51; 12.2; 17.7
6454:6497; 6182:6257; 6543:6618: -3.8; 8.5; 16.1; 17.3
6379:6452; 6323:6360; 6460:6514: 4.1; 13.7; 14.2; 16.4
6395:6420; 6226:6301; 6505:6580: -1.6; 9.35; 14.6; 17.8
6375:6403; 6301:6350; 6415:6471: 3.5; 13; 12.5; 15.4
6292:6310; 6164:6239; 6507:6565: 0.0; 8.7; 11.4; 18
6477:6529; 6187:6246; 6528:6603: -2.7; 8.34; 16.9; 17.7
